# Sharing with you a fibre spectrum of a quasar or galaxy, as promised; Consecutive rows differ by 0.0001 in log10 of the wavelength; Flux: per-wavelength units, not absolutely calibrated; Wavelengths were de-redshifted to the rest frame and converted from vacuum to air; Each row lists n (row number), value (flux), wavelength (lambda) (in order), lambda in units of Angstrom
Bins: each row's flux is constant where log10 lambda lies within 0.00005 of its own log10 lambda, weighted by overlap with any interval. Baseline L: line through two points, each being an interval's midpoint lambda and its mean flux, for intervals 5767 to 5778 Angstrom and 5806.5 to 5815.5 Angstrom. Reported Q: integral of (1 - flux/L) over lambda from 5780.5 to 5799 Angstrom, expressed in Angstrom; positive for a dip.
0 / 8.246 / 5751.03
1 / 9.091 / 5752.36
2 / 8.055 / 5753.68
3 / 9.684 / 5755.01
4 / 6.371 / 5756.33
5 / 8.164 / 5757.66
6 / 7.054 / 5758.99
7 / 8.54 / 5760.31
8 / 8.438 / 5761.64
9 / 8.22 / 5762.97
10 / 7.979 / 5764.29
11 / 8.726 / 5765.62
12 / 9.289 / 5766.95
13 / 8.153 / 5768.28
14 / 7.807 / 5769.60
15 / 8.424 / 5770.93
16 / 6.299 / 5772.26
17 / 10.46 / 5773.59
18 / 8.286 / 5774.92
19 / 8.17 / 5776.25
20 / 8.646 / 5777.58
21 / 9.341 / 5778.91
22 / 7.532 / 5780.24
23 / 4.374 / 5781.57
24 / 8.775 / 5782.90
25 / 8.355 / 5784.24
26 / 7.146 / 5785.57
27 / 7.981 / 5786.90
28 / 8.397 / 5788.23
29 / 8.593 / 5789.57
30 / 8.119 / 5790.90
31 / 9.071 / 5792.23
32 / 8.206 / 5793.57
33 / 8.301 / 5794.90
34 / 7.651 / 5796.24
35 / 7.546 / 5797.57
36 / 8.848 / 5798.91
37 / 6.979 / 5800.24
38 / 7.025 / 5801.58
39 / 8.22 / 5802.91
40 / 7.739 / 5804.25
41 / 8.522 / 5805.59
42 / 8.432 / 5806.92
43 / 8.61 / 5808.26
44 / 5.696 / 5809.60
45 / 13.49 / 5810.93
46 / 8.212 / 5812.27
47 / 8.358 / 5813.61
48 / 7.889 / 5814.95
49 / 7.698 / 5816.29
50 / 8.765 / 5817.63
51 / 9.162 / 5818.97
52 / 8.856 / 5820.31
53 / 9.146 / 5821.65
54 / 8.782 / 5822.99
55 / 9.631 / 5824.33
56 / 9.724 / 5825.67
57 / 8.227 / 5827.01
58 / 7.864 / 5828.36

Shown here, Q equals 1.3 Angstrom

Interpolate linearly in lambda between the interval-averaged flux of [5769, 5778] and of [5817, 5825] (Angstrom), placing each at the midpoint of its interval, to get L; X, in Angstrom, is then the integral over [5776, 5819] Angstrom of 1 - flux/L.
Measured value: 2.6 Angstrom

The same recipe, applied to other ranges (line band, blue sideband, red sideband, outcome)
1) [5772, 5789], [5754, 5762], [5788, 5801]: 0.2 Angstrom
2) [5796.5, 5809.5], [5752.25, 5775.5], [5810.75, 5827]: 1.3 Angstrom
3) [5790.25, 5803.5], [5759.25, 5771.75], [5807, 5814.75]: 1.0 Angstrom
